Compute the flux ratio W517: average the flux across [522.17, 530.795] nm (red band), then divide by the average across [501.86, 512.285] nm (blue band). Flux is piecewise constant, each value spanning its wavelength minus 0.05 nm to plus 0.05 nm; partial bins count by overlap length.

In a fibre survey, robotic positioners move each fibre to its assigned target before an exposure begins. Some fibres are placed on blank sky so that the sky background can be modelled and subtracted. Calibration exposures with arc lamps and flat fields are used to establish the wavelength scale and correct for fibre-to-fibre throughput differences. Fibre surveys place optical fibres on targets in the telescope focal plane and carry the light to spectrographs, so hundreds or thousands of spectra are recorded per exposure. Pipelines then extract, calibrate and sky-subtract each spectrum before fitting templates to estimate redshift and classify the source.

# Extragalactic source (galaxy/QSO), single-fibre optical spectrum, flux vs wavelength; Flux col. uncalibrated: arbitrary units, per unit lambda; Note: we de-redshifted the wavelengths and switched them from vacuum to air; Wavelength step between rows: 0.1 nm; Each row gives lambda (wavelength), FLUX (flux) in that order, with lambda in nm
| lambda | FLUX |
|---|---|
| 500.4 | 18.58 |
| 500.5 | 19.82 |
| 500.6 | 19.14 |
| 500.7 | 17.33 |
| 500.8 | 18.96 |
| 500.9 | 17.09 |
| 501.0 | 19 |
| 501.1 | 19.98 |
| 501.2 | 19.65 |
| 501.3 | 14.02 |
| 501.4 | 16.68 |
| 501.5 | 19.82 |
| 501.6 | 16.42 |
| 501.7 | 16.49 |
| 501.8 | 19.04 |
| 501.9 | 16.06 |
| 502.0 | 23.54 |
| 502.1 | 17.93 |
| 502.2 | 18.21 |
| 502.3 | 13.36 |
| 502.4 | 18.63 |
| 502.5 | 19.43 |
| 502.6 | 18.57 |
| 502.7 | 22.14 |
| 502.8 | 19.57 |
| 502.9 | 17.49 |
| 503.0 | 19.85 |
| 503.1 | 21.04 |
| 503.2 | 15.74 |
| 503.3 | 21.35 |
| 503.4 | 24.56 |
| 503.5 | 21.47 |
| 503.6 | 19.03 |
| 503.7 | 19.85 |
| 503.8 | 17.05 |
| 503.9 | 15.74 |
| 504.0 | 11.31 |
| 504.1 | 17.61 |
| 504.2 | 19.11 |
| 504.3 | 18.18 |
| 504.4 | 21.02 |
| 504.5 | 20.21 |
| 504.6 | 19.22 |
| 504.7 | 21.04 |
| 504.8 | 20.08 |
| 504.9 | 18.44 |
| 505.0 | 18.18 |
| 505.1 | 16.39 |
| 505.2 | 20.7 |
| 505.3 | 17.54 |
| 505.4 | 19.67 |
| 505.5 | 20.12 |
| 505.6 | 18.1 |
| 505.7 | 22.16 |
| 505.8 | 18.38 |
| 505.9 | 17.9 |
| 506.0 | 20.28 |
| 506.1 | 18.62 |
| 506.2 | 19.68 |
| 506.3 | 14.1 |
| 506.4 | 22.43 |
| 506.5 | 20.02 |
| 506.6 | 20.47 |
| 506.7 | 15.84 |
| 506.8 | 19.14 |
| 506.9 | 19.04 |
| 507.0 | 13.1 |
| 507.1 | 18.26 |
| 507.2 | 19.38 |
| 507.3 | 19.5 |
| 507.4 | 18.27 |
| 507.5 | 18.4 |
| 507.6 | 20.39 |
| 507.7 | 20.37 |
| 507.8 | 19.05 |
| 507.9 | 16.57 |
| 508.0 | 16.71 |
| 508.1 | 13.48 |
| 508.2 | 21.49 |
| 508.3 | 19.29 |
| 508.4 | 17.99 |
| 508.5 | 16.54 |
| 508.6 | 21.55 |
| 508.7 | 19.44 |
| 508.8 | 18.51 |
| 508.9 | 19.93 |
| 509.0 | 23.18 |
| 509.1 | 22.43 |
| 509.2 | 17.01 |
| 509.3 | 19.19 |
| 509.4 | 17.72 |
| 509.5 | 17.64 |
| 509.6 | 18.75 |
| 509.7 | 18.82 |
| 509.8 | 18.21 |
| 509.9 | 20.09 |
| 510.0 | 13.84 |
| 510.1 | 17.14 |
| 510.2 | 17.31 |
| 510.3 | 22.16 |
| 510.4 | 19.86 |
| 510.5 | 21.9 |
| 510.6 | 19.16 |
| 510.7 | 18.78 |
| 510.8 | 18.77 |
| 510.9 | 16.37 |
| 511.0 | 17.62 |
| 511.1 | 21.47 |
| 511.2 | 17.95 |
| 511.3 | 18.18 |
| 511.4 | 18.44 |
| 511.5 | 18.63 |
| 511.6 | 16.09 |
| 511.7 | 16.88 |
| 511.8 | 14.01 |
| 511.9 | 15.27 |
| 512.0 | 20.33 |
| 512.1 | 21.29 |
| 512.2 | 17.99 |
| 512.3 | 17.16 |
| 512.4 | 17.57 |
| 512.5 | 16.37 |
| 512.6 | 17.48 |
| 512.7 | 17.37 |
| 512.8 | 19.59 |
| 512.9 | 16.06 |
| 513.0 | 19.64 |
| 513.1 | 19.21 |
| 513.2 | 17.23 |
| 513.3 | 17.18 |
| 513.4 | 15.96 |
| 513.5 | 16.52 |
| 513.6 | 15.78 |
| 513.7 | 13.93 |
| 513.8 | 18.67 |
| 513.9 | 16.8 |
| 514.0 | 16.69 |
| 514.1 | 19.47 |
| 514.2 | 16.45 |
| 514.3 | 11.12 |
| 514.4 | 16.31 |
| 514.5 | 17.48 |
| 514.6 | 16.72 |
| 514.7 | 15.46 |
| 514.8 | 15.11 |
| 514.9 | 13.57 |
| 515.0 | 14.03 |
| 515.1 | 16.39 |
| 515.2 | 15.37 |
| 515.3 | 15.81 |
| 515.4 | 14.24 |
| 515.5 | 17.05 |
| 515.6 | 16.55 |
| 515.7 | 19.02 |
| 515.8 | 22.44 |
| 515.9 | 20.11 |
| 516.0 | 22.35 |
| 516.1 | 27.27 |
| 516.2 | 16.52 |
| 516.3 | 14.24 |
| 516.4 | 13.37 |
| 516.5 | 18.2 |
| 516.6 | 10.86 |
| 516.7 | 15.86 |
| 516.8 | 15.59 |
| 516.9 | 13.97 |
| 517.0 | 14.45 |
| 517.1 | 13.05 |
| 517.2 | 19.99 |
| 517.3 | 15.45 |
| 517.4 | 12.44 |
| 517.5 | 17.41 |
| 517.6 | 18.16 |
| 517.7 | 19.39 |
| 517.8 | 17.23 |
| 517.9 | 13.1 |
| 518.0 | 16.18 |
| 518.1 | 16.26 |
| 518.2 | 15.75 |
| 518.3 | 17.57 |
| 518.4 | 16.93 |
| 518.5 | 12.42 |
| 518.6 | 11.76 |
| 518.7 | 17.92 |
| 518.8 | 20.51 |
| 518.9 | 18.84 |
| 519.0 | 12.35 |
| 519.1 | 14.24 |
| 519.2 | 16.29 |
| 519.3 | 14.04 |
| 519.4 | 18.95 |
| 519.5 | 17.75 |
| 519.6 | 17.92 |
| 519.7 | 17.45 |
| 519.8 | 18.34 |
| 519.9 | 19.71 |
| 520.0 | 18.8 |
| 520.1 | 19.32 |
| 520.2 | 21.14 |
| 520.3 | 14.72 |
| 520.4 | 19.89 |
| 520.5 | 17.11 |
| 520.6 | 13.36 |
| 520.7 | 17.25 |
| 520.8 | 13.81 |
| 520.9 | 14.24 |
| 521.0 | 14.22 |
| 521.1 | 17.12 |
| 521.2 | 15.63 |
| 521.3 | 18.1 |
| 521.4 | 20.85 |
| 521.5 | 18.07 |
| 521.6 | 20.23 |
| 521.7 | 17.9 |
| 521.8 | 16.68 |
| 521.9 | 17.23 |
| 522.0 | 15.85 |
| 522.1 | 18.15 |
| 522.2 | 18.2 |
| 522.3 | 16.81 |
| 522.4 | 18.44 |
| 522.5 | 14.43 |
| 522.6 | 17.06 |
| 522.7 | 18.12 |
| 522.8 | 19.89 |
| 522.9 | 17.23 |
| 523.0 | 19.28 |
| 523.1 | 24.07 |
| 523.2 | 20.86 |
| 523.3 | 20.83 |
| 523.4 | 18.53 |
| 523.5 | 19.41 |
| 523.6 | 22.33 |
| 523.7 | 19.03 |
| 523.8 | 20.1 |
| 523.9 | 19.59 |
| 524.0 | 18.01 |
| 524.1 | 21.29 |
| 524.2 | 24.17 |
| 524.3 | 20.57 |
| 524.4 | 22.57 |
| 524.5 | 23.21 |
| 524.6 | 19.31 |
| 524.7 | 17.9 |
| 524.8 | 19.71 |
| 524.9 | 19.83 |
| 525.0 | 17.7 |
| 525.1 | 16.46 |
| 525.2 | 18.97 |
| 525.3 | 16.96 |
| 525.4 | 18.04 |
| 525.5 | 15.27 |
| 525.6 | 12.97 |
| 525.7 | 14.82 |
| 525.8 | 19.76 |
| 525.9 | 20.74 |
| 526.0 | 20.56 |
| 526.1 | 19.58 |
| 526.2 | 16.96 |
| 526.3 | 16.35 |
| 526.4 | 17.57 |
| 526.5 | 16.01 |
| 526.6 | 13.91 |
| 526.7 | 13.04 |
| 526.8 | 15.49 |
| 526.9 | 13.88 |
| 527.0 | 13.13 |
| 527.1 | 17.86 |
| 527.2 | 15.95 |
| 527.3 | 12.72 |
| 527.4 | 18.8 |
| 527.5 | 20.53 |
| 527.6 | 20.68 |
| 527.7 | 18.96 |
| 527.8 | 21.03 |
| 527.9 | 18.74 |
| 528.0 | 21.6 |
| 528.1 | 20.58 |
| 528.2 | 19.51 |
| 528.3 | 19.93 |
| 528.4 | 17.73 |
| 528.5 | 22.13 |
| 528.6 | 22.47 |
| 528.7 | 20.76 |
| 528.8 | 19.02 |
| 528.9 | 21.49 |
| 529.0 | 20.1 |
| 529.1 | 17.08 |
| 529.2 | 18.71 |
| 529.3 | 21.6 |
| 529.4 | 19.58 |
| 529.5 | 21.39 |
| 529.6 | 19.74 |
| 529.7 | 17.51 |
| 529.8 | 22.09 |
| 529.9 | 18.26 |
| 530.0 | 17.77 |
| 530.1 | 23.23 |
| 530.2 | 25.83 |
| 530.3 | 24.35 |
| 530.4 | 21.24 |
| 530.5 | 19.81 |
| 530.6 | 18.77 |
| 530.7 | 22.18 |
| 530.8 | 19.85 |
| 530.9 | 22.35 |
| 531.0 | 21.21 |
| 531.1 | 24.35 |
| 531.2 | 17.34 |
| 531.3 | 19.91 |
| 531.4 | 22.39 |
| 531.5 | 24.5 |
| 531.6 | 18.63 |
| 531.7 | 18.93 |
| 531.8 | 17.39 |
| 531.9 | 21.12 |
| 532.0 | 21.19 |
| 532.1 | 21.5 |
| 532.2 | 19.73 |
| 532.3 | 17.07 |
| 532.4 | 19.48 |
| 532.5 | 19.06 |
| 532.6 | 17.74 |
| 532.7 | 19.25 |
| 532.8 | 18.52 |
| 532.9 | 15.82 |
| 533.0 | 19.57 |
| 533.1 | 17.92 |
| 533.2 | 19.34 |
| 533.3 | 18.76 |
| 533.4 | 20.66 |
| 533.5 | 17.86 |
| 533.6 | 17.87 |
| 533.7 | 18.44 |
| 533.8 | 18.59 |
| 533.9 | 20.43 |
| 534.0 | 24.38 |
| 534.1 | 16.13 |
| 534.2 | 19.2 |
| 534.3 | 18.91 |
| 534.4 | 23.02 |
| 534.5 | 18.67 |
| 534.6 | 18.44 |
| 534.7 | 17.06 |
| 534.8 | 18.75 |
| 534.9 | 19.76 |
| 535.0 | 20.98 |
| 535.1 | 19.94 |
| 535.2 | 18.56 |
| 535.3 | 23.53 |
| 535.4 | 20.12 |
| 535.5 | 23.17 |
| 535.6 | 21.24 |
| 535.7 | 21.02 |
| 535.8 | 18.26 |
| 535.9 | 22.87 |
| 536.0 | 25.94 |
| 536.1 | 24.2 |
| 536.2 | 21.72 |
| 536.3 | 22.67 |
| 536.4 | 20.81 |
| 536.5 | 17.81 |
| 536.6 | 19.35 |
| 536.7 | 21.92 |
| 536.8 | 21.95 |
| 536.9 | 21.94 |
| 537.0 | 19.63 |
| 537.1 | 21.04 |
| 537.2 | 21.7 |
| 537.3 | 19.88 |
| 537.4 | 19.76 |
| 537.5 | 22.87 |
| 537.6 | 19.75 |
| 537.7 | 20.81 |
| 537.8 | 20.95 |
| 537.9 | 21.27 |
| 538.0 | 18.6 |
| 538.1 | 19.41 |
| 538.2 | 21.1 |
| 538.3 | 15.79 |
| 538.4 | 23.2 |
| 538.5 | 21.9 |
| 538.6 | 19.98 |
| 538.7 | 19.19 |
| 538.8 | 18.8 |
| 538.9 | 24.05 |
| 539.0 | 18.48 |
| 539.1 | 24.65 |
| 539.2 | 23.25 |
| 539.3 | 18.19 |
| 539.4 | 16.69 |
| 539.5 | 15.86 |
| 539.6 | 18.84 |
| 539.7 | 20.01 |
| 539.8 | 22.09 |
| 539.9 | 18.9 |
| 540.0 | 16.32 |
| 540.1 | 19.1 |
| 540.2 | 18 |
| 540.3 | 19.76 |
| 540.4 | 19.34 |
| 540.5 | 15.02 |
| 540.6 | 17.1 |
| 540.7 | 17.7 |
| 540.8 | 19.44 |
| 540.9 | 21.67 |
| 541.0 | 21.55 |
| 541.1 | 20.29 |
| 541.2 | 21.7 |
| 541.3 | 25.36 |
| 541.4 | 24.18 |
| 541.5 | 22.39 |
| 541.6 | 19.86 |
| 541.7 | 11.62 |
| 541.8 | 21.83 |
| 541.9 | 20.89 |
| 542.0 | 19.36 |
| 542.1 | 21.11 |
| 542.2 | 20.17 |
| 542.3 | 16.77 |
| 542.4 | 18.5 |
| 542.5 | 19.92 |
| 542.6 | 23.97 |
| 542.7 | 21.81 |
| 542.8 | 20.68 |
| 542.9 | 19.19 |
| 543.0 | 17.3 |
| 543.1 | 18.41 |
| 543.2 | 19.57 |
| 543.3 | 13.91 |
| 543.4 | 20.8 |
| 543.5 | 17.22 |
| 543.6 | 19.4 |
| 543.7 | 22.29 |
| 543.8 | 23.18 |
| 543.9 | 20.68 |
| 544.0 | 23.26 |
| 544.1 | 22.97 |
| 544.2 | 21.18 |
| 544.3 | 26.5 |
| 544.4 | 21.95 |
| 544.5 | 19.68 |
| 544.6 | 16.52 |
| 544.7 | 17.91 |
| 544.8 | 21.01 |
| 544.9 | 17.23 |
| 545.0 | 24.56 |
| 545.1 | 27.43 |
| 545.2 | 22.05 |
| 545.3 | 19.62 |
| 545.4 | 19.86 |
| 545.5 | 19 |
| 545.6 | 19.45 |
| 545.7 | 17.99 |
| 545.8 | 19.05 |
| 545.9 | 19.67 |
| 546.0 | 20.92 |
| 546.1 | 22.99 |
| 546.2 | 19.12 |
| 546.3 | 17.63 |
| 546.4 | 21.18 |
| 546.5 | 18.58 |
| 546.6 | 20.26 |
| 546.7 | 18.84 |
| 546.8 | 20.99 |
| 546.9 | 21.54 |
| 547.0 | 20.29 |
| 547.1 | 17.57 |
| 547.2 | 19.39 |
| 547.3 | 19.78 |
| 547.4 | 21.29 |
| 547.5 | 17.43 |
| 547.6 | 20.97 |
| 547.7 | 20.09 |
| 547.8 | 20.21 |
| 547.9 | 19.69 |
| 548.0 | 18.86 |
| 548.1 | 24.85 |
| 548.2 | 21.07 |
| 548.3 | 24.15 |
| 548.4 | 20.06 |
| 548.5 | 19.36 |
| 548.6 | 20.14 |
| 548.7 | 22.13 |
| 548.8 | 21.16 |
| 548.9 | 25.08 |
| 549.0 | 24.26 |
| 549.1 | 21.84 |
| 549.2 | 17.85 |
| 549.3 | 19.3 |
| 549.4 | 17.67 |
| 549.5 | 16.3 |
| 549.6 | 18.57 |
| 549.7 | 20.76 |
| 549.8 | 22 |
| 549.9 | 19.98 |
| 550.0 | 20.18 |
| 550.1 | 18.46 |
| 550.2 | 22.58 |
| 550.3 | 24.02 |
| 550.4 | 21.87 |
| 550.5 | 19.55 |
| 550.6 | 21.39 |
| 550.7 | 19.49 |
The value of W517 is 1.02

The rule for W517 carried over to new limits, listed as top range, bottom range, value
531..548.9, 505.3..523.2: 1.15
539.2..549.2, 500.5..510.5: 1.08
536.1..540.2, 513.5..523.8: 1.19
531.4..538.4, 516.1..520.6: 1.22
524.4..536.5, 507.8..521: 1.13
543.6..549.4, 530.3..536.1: 1.03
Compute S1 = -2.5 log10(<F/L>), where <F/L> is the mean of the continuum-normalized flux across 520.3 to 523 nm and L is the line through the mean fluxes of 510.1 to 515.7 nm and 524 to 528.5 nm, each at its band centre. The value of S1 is 0.05 mag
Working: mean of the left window 17.3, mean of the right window 18.3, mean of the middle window 17.1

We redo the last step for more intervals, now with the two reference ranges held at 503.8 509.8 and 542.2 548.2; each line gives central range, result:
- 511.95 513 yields 0.042 mag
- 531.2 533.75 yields 0.025 mag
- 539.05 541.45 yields 0.013 mag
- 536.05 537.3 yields -0.068 mag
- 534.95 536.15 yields -0.095 mag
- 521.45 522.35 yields 0.095 mag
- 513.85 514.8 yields 0.171 mag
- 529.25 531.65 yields -0.073 mag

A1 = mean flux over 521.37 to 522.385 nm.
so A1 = 18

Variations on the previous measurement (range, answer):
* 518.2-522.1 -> 17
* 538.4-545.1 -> 20.1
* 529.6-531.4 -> 21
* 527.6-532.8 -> 20.3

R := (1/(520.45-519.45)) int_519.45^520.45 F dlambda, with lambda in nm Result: 18.5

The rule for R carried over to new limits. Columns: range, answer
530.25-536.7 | 20.2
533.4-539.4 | 20.5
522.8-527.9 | 18.5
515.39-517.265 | 17.2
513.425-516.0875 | 16.8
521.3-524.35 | 19.1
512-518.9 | 16.7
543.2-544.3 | 20.7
